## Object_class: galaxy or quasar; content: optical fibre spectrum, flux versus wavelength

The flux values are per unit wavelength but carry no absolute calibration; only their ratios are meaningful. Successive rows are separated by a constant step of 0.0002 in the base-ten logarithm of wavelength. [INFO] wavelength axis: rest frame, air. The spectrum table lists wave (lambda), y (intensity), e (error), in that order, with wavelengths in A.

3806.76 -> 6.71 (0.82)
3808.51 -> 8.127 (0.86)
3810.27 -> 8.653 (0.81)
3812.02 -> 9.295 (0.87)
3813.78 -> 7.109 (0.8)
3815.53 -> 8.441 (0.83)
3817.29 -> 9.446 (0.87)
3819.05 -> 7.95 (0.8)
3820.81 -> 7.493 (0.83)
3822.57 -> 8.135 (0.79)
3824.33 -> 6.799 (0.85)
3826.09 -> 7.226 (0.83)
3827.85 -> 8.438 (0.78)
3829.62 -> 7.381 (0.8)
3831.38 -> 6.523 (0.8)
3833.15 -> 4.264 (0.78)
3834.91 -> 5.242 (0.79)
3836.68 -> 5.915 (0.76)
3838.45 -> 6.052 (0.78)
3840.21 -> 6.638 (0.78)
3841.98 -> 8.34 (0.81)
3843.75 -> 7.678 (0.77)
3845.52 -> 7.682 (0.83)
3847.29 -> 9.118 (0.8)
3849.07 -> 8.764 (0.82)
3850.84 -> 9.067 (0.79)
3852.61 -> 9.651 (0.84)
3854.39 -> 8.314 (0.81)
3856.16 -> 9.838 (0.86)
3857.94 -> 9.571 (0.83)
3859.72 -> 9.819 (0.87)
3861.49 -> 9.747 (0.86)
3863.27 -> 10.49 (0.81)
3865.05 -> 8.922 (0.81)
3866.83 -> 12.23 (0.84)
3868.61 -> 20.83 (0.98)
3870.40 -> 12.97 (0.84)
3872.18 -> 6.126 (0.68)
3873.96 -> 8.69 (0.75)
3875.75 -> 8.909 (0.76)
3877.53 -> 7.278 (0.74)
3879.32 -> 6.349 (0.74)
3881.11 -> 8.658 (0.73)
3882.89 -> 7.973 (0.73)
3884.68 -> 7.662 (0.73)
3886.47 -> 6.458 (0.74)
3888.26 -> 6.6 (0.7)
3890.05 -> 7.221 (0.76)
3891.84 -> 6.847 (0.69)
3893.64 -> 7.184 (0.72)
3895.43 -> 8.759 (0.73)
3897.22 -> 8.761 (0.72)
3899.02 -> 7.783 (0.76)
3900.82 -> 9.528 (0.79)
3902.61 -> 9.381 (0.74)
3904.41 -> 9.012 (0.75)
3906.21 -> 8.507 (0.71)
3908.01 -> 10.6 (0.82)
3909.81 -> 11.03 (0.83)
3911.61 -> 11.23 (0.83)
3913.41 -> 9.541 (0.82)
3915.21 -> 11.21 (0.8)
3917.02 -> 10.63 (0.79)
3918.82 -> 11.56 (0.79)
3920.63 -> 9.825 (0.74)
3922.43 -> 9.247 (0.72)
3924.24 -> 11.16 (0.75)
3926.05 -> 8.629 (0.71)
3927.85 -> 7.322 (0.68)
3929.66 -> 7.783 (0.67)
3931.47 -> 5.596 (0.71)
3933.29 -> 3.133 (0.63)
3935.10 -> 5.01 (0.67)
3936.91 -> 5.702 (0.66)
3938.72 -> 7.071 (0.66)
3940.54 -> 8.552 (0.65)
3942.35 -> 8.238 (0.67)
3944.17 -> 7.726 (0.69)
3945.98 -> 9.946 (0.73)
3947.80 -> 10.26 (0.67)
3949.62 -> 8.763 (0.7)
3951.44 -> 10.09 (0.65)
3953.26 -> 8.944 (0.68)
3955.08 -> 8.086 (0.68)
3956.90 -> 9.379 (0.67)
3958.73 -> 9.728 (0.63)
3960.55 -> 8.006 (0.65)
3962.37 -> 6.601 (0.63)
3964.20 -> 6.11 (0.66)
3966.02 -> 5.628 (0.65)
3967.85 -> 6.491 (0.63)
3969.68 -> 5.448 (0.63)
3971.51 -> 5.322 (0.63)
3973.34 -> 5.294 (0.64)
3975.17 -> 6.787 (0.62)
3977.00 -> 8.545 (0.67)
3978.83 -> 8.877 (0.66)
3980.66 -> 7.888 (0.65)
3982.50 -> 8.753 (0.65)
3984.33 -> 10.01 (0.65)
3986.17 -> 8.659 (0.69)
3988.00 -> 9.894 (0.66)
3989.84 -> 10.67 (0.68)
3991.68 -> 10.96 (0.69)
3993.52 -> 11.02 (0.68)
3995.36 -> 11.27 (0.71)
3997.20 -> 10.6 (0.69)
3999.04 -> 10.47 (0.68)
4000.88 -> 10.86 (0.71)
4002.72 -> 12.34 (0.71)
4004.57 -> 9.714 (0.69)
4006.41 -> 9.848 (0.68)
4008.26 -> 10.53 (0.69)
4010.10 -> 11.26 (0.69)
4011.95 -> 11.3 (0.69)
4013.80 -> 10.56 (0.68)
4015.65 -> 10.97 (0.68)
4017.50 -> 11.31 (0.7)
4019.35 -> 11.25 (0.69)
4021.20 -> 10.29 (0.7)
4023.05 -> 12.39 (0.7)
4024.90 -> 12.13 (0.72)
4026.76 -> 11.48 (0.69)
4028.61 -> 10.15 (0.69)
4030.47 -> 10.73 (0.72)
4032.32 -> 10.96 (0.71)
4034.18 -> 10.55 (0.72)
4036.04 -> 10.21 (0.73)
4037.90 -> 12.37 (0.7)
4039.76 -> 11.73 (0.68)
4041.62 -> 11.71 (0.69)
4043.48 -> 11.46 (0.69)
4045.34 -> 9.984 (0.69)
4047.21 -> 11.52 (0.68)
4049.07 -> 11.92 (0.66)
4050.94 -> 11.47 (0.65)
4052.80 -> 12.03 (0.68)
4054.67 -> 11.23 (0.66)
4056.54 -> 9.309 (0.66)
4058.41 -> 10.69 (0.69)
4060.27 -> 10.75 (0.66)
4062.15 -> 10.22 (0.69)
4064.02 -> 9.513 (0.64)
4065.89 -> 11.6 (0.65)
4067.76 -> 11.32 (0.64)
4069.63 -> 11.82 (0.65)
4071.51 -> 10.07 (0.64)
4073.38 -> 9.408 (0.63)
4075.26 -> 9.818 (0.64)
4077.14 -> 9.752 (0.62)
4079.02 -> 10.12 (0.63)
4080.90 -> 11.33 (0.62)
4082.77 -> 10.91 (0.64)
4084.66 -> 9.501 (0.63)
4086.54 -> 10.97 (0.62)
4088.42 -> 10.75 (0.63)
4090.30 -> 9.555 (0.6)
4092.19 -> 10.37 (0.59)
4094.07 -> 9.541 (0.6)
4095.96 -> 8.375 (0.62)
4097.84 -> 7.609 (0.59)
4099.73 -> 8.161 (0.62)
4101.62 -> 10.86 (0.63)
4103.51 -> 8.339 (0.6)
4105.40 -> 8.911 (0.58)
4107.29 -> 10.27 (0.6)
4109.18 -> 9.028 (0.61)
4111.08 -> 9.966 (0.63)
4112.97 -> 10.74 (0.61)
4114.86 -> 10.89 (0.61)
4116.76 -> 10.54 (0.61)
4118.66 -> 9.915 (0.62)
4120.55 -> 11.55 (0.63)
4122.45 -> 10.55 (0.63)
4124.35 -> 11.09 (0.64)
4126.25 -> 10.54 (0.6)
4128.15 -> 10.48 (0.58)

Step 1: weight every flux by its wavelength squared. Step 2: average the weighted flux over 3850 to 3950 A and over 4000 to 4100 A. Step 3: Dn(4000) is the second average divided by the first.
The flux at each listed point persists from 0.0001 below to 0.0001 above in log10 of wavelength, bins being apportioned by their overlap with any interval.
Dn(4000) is 1.3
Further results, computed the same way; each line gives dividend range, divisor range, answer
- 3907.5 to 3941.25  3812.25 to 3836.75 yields 1.25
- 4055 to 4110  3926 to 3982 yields 1.43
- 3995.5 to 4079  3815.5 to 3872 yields 1.38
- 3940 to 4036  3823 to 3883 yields 1.18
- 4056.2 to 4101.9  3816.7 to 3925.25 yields 1.28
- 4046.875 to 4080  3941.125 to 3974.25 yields 1.45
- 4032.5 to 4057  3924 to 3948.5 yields 1.59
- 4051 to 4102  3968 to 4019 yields 1.11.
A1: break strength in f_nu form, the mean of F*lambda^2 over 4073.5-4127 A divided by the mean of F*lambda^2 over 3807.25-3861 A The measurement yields 1.44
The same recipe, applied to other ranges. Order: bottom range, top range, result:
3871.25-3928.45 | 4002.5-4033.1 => 1.33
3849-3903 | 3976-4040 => 1.25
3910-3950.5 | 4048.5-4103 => 1.29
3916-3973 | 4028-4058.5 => 1.47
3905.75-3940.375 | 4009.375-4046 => 1.36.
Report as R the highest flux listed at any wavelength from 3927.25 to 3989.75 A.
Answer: 10.26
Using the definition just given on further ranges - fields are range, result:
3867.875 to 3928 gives 20.83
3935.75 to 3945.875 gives 8.552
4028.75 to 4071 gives 12.37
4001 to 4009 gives 12.34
